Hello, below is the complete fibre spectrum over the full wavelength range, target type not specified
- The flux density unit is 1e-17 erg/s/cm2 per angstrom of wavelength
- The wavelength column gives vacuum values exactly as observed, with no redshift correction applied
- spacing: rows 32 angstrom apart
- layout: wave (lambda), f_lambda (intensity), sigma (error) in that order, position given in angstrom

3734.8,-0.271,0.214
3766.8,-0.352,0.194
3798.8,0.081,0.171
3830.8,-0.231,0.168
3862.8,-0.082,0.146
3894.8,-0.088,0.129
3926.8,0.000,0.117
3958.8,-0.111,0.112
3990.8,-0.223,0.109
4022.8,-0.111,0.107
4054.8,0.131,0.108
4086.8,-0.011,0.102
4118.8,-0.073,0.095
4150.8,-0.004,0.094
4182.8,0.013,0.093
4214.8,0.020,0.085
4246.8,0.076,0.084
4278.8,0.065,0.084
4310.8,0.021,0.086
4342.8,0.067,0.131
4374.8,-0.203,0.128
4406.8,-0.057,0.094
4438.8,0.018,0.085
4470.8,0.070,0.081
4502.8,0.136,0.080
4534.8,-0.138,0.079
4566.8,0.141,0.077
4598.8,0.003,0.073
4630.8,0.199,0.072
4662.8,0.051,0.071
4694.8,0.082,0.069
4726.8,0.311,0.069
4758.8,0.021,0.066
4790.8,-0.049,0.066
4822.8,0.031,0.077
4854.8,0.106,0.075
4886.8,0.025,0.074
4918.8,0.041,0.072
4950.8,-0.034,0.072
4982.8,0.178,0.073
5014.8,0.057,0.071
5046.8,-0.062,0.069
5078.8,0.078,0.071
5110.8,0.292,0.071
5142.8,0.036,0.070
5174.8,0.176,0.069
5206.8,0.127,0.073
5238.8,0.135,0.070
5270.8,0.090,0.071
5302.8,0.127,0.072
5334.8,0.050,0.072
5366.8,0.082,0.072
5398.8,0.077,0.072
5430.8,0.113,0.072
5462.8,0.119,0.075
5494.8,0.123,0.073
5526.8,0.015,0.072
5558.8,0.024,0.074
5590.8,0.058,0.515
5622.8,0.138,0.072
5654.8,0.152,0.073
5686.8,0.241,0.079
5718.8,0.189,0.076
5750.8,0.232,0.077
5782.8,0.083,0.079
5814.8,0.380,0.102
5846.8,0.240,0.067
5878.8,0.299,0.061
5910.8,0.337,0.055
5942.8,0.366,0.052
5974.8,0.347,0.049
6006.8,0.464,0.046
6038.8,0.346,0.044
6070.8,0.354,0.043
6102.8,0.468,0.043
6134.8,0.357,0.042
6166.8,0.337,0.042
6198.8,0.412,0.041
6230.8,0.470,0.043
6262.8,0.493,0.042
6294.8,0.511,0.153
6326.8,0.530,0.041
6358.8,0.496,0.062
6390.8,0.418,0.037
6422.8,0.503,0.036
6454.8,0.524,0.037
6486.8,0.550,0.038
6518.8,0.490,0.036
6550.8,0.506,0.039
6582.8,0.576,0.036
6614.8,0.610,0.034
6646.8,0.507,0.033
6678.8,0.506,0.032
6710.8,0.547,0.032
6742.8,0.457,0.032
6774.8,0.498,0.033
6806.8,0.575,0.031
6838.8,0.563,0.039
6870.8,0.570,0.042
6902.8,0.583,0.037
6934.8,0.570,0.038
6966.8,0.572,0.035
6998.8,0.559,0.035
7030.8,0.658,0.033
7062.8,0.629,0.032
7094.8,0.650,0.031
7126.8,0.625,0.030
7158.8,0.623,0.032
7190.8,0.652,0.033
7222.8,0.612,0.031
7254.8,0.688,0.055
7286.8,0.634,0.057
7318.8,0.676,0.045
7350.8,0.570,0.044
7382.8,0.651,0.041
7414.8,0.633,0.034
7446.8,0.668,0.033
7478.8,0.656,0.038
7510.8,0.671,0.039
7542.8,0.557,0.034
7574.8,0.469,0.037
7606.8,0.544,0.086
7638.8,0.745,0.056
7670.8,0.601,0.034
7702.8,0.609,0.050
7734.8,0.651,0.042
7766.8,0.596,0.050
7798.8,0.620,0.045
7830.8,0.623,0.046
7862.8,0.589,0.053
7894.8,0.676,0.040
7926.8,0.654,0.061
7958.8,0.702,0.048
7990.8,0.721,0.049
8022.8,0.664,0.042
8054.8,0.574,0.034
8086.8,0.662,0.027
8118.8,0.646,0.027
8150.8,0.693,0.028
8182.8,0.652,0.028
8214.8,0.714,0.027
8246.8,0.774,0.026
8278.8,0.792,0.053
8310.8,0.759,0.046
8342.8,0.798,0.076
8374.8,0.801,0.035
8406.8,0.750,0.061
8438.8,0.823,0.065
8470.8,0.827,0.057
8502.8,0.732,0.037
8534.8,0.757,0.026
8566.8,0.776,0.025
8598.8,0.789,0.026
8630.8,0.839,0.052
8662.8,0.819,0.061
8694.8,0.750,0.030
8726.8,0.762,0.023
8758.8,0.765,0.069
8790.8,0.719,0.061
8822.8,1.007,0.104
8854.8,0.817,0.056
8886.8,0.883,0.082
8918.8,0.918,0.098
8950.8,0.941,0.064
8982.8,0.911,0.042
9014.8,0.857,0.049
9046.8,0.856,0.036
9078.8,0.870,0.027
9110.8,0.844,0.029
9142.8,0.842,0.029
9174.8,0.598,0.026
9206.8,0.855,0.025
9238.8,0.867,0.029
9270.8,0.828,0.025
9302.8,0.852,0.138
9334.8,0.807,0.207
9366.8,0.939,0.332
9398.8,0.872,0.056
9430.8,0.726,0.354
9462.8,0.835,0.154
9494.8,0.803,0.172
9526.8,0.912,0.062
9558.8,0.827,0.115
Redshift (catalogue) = 0.556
